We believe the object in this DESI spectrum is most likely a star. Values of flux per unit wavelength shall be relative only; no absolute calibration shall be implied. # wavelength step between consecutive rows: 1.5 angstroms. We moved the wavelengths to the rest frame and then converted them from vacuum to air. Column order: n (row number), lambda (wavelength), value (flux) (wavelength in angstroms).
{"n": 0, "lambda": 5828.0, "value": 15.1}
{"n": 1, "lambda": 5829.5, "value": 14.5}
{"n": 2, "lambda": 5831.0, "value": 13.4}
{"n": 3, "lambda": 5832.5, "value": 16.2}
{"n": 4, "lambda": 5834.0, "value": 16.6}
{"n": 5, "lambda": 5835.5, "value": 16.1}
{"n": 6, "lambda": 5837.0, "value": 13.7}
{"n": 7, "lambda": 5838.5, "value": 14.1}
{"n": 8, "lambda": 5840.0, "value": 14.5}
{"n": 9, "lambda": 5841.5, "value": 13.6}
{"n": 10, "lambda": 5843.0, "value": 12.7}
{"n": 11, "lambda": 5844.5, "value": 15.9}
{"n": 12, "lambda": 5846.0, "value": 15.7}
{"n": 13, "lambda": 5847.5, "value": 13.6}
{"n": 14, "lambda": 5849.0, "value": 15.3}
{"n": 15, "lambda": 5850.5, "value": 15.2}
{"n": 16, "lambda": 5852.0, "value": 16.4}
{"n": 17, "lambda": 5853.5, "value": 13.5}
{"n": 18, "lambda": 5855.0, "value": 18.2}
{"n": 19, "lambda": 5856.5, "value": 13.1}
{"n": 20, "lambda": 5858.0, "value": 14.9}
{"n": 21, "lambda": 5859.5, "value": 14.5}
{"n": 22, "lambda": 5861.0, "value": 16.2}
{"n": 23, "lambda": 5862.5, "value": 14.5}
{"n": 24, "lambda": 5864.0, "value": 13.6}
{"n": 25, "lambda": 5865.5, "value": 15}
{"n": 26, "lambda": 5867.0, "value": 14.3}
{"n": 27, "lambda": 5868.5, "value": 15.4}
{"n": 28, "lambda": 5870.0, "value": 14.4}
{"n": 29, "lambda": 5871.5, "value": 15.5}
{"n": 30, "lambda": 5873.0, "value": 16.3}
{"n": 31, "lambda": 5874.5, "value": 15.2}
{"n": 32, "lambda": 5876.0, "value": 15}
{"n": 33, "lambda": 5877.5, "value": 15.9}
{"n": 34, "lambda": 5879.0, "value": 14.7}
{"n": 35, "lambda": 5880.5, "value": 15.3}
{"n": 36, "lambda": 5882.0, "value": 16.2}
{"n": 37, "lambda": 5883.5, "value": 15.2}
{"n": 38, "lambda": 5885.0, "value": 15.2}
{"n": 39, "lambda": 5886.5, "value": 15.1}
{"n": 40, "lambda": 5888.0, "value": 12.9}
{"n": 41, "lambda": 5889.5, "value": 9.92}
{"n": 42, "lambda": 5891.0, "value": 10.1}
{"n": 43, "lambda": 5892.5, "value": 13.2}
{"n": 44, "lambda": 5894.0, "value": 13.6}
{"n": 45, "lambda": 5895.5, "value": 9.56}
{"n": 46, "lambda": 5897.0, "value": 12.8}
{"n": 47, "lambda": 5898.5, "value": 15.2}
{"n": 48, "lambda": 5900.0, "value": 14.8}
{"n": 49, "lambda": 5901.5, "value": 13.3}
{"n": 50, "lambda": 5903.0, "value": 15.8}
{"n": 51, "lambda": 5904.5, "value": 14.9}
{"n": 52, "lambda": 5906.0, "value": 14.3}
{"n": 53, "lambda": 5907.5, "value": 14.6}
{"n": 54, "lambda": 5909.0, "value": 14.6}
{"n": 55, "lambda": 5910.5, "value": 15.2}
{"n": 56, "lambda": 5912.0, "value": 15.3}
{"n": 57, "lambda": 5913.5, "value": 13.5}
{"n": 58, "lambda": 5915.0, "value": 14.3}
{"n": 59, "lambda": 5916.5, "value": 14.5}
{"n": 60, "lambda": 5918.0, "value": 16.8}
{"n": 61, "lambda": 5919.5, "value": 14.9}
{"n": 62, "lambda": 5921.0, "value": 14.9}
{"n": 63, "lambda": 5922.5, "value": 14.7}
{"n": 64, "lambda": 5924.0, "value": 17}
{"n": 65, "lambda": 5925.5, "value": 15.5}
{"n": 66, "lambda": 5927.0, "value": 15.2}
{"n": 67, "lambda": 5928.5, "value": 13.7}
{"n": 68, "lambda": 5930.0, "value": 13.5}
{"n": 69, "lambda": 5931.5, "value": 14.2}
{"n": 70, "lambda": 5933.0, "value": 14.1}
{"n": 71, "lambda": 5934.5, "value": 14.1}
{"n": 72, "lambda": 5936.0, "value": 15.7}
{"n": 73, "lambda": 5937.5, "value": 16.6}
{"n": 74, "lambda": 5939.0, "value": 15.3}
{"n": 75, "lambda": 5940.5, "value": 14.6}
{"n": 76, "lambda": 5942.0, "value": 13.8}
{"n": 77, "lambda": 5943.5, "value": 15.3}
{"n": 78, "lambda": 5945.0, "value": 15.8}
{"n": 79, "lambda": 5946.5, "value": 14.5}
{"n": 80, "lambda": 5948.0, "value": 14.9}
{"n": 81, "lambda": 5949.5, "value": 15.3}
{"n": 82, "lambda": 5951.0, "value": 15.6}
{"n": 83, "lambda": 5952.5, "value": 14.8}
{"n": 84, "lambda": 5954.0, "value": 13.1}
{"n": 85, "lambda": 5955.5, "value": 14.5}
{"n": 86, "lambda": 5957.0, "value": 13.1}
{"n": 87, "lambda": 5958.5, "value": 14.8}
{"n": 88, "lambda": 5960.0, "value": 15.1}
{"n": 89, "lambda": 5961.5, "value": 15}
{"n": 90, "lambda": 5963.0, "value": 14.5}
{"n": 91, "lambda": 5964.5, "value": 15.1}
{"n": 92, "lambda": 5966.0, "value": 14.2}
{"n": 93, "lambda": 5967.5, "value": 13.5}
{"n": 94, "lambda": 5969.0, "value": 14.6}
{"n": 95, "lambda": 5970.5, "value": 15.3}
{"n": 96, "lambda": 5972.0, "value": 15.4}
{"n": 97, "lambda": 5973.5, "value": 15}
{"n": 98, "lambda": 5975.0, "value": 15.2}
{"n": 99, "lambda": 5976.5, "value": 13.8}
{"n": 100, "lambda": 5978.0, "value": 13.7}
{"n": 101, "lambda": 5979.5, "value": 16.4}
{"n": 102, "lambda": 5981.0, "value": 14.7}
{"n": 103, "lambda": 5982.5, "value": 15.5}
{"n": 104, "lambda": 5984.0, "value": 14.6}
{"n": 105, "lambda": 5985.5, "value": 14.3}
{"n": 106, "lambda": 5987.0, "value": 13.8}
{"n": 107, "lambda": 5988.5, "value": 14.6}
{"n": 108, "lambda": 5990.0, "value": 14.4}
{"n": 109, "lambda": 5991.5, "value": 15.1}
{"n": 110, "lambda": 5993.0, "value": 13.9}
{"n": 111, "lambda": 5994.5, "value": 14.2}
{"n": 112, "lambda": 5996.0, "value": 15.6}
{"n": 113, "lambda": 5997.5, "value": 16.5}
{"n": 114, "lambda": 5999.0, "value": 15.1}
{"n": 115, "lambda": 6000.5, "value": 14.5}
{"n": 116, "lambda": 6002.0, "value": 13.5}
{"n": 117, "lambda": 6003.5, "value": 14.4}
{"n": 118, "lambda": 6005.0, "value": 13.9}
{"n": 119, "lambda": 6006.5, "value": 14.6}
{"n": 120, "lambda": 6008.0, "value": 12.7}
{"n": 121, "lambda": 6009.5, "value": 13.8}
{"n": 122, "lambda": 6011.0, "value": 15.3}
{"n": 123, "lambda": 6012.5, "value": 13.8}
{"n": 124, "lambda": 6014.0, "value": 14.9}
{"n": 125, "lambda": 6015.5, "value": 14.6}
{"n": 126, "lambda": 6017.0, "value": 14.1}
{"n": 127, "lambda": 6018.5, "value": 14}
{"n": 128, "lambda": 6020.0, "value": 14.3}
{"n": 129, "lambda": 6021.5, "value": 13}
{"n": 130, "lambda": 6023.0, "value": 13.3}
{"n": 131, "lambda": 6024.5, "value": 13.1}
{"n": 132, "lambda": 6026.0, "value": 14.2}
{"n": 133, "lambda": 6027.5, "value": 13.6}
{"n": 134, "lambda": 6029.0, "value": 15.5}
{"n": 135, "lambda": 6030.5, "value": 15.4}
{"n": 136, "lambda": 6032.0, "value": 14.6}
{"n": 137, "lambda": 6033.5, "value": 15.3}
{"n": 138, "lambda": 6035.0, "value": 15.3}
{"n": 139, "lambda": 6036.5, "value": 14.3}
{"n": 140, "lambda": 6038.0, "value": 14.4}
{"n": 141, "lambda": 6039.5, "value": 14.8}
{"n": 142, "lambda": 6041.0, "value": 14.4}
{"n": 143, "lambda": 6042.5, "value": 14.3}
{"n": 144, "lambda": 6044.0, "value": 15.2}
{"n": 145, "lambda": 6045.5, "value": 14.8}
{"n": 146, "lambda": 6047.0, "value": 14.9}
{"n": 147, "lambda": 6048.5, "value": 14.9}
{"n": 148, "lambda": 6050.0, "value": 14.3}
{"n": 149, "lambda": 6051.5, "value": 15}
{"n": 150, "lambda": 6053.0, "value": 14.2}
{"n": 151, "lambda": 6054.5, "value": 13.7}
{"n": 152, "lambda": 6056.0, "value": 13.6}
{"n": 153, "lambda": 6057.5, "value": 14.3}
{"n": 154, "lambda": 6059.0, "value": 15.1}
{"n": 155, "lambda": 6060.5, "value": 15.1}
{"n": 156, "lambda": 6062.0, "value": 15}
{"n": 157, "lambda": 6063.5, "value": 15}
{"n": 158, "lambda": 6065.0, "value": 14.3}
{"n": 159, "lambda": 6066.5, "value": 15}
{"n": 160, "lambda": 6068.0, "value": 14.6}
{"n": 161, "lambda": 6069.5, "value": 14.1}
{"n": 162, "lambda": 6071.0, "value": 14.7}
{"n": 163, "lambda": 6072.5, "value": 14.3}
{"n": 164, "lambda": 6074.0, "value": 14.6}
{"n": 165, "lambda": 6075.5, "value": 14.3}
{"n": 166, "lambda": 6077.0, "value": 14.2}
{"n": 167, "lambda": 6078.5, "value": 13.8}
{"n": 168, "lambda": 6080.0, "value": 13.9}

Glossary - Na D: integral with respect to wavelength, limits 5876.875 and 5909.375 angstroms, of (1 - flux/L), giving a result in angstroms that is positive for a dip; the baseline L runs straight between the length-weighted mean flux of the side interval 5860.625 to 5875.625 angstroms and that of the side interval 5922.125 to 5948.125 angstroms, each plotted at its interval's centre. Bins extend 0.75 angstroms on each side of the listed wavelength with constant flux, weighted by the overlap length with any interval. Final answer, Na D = 2.2 angstroms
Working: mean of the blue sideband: 15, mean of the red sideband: 14.9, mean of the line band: 13.9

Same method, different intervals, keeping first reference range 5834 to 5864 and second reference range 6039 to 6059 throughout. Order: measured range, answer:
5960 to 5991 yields -0.1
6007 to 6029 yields 0.9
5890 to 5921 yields 1.5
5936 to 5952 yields -0.6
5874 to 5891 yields 0.4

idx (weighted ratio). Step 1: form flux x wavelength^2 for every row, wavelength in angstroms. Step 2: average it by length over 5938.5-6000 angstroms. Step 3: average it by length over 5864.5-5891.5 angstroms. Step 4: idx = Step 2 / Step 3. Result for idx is 1.0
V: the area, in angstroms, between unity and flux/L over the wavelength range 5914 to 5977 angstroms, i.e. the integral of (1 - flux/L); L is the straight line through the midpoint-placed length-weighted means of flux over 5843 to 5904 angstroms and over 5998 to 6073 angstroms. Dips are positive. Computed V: -1.5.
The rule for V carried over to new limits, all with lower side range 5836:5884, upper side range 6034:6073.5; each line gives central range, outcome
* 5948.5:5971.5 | 0.3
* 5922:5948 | -0.2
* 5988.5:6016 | 0.4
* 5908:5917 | 0.2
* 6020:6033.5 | 0.4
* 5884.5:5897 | 2.1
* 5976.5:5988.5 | 0.1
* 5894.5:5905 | 0.8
